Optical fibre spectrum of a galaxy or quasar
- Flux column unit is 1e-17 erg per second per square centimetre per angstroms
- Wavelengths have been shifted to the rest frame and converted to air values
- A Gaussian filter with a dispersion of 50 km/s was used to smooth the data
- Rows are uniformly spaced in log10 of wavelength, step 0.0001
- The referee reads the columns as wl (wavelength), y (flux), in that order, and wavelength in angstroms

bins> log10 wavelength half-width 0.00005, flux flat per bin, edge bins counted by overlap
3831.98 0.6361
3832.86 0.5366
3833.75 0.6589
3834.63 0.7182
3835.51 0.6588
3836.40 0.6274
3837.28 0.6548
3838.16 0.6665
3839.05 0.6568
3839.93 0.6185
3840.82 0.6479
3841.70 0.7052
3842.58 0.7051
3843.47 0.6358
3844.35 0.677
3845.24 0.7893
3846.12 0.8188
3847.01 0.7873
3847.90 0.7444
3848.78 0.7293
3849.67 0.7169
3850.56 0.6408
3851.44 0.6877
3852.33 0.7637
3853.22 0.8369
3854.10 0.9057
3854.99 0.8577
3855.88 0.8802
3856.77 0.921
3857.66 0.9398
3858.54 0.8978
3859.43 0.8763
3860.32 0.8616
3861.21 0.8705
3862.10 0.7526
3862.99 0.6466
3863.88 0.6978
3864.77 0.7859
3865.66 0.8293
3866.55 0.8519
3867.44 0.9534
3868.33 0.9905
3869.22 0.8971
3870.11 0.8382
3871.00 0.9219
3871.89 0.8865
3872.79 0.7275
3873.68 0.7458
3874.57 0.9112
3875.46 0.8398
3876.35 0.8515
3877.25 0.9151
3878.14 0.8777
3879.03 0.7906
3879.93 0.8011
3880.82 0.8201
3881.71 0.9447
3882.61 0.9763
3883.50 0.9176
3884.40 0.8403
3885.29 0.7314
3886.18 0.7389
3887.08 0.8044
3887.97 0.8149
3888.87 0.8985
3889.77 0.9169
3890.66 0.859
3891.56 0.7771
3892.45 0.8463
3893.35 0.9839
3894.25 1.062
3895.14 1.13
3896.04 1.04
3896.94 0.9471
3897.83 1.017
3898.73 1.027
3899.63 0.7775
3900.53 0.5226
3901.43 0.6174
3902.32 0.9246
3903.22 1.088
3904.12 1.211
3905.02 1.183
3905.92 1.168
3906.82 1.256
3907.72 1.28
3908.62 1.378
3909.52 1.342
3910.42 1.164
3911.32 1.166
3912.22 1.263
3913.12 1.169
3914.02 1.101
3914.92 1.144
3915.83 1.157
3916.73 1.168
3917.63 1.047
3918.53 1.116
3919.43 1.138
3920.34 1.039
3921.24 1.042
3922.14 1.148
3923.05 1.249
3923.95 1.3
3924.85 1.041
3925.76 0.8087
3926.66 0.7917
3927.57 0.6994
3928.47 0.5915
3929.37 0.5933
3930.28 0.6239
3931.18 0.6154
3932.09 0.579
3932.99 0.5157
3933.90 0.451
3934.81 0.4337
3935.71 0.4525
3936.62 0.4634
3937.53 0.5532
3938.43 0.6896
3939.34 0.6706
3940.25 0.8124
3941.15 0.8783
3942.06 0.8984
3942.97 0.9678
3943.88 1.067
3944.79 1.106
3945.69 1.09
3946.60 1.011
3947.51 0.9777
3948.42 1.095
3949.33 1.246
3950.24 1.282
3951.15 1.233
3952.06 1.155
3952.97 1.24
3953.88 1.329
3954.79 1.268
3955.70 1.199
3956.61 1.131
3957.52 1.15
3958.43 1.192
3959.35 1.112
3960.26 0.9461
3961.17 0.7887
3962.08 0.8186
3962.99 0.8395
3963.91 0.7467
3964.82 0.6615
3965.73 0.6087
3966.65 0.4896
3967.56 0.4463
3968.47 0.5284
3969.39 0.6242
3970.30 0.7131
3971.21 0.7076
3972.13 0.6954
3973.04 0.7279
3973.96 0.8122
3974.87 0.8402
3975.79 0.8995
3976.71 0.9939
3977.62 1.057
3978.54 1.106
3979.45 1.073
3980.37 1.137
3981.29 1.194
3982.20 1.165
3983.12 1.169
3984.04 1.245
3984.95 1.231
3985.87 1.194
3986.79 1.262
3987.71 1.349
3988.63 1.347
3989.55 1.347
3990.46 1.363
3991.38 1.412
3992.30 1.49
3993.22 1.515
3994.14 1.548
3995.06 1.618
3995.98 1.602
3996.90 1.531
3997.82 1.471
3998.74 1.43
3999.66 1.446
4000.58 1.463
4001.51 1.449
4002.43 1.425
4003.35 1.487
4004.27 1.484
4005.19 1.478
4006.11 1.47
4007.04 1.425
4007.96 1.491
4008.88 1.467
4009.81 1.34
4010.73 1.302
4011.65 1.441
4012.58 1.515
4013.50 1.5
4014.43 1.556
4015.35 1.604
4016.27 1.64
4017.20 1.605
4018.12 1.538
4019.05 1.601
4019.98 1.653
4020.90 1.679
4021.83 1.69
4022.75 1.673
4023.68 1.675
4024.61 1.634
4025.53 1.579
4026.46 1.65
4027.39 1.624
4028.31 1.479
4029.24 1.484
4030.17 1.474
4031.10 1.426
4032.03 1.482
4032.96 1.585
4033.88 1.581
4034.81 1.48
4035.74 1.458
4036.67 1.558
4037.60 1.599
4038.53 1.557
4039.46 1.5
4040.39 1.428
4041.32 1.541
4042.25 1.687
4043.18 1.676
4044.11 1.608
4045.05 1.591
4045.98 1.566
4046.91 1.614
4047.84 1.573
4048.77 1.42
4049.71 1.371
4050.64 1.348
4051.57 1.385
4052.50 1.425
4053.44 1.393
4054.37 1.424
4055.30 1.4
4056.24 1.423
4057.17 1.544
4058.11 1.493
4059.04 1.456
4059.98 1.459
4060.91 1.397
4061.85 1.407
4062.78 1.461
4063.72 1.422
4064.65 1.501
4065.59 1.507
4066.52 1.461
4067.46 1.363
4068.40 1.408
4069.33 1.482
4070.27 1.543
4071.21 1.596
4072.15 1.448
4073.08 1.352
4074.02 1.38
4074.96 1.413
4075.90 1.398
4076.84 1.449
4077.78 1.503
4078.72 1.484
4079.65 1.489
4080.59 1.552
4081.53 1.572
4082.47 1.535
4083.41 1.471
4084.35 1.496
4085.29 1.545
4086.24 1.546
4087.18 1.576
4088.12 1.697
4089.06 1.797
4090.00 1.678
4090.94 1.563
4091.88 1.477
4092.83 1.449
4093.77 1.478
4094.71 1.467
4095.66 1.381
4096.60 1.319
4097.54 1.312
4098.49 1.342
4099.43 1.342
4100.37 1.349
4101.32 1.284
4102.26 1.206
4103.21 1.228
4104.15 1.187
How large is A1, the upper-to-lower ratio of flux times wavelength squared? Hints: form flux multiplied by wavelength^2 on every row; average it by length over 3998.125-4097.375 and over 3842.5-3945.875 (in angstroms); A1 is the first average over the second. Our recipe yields 1.83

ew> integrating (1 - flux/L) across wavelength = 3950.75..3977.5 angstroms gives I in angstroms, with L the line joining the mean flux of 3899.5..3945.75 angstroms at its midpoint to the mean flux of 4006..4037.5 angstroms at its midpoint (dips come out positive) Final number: 6.43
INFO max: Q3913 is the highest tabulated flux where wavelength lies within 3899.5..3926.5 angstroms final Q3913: 1.378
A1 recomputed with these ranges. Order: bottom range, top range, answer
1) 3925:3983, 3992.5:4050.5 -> 1.82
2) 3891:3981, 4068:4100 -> 1.70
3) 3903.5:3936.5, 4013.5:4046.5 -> 1.70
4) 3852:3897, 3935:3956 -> 1.17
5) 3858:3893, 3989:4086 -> 1.93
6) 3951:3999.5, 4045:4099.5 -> 1.42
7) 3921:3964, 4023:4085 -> 1.73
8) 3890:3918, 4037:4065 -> 1.51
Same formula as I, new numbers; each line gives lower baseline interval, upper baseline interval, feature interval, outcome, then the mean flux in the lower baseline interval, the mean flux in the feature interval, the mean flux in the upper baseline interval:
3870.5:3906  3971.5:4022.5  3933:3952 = 4.4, 0.894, 0.867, 1.36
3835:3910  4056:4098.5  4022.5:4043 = -3.1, 0.859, 1.55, 1.48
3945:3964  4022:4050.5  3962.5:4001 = 5.0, 1.09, 1.1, 1.55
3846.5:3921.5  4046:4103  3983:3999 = -2.2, 0.929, 1.4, 1.46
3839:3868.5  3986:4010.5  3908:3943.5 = 6.3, 0.785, 0.906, 1.45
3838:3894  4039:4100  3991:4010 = -3.4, 0.815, 1.48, 1.48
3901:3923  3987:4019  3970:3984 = 4.2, 1.14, 0.964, 1.47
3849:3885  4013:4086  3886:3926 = -2.4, 0.841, 1.04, 1.51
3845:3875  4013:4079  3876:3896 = 0.8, 0.823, 0.881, 1.51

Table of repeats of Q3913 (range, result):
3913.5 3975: 1.329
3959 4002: 1.618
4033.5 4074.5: 1.687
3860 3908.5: 1.28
